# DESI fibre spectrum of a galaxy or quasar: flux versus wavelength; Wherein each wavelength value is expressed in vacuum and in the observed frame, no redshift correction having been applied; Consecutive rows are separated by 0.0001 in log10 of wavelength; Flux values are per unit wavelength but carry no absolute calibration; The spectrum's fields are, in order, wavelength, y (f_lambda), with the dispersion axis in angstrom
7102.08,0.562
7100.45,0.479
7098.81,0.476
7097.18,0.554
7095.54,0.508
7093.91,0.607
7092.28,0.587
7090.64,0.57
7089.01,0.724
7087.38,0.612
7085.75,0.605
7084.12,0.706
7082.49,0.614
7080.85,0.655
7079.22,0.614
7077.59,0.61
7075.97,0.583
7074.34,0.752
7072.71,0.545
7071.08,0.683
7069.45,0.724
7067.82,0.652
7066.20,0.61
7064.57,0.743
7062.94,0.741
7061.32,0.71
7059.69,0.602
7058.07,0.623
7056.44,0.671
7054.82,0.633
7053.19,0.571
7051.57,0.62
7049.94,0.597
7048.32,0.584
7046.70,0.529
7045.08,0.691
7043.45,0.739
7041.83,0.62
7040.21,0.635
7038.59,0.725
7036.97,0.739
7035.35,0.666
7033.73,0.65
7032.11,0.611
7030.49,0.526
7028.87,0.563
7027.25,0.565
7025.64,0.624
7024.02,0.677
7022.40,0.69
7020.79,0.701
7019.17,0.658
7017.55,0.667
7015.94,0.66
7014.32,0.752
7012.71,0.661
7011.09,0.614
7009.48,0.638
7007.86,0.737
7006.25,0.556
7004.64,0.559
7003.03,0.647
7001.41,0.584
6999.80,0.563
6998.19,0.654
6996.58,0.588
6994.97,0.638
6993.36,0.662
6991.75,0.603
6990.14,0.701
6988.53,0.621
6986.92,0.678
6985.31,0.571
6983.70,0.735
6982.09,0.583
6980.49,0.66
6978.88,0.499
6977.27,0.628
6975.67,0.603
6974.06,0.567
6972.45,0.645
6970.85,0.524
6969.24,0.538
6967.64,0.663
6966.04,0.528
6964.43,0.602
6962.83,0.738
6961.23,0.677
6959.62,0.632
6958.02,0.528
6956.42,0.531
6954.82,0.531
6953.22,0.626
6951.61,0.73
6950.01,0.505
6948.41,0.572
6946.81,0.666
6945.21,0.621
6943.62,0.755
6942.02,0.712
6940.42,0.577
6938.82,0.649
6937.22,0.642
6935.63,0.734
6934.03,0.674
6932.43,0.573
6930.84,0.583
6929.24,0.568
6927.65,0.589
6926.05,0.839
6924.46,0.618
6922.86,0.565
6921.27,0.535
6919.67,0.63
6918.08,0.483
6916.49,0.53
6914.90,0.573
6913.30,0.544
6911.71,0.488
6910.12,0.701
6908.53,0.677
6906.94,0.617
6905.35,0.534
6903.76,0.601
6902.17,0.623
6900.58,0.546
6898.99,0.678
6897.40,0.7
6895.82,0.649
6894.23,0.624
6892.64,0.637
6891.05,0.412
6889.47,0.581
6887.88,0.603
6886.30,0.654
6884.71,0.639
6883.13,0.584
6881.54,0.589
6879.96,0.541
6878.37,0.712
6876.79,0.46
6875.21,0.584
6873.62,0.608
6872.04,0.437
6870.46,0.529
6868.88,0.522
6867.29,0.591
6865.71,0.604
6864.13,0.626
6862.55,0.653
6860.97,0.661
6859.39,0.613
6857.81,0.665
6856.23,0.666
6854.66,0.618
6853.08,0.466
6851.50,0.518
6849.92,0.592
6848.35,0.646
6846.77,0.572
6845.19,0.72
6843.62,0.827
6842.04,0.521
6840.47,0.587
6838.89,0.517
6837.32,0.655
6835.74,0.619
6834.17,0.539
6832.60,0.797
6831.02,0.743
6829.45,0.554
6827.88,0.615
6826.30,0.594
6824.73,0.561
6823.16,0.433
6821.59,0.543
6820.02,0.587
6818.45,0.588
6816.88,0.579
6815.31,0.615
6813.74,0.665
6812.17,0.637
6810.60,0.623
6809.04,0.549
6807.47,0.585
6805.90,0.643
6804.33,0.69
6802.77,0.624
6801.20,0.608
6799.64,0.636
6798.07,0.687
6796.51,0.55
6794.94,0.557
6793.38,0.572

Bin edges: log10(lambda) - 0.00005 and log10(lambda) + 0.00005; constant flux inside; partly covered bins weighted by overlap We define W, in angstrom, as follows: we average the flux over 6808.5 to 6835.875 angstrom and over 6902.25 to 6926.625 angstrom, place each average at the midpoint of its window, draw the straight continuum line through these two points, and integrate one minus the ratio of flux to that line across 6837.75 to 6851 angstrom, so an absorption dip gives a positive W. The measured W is -0.5 angstrom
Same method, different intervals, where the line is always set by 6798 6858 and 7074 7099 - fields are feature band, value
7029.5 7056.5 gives -1.0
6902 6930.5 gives 0.8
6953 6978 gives 0.6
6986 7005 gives -0.4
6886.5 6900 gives 0.0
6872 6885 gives 0.7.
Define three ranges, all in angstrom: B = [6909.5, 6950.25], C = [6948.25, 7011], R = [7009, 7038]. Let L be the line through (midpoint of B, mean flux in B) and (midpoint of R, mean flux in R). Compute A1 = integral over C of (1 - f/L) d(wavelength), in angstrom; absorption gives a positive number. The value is 2.0 angstrom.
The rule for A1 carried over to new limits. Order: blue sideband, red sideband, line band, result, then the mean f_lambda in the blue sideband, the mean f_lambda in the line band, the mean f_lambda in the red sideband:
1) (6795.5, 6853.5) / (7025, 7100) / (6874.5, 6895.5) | 0.9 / 0.608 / 0.588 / 0.629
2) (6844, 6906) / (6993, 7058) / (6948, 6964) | 0.3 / 0.598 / 0.608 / 0.636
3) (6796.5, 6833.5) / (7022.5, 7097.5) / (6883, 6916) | 1.0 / 0.614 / 0.603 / 0.635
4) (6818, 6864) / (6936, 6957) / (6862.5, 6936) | 2.9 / 0.61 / 0.595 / 0.628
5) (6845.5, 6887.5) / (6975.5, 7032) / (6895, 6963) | -0.7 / 0.592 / 0.616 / 0.631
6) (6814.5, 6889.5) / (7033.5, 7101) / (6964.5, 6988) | 0.6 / 0.599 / 0.602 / 0.633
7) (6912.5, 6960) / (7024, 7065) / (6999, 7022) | -0.5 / 0.61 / 0.644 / 0.639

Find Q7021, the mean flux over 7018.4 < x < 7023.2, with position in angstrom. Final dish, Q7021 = 0.684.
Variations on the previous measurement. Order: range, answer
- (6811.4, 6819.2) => 0.617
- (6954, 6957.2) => 0.532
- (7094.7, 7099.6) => 0.514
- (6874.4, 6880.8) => 0.574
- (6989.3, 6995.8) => 0.651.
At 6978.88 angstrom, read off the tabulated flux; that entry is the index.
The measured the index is 0.499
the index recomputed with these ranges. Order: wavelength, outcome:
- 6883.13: 0.584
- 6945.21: 0.621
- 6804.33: 0.69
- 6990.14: 0.701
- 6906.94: 0.617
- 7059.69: 0.602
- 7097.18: 0.554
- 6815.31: 0.615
